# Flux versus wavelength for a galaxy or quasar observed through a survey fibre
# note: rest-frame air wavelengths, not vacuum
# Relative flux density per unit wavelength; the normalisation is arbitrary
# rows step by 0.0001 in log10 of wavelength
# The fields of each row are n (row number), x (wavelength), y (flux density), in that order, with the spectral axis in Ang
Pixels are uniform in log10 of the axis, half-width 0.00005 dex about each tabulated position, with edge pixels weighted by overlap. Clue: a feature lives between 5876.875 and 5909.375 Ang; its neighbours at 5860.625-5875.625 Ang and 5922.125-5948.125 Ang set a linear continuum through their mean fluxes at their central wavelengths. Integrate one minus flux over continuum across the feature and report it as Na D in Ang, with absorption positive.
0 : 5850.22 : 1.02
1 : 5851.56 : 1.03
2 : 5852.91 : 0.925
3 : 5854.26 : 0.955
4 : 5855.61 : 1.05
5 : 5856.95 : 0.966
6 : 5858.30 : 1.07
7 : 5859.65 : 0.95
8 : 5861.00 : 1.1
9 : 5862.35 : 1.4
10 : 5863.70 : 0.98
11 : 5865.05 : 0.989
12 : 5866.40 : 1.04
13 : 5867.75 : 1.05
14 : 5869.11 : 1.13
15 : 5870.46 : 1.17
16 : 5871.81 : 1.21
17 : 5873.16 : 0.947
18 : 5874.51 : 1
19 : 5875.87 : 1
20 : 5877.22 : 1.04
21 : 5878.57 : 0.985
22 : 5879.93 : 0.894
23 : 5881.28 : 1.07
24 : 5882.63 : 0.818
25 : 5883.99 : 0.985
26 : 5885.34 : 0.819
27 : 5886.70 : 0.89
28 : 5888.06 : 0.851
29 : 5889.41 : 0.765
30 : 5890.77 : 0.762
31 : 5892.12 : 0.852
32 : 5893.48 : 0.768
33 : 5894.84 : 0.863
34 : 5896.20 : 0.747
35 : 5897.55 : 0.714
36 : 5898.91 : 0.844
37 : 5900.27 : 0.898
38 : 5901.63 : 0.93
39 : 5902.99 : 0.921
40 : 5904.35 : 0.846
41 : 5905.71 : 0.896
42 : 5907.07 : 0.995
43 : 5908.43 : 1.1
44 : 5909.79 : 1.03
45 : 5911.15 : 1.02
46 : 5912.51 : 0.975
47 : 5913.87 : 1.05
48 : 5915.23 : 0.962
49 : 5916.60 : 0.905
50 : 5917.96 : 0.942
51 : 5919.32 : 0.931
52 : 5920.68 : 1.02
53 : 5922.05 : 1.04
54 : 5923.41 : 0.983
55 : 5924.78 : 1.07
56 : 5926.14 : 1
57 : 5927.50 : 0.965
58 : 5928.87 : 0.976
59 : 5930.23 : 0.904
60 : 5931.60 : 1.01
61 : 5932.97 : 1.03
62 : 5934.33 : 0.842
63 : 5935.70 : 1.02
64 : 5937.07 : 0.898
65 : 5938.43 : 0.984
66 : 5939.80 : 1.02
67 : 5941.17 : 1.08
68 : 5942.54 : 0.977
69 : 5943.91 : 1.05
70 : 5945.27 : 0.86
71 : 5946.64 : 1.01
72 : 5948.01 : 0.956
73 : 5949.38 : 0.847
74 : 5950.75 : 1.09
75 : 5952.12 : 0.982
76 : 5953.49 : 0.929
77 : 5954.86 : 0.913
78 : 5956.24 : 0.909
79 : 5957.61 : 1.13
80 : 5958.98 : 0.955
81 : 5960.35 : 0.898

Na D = 5.08 Ang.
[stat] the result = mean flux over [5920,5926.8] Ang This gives 1.02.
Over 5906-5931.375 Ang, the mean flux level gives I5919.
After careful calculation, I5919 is 0.992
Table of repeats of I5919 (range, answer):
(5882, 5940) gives 0.926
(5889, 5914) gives 0.892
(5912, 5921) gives 0.968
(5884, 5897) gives 0.821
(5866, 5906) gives 0.923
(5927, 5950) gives 0.967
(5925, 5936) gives 0.971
